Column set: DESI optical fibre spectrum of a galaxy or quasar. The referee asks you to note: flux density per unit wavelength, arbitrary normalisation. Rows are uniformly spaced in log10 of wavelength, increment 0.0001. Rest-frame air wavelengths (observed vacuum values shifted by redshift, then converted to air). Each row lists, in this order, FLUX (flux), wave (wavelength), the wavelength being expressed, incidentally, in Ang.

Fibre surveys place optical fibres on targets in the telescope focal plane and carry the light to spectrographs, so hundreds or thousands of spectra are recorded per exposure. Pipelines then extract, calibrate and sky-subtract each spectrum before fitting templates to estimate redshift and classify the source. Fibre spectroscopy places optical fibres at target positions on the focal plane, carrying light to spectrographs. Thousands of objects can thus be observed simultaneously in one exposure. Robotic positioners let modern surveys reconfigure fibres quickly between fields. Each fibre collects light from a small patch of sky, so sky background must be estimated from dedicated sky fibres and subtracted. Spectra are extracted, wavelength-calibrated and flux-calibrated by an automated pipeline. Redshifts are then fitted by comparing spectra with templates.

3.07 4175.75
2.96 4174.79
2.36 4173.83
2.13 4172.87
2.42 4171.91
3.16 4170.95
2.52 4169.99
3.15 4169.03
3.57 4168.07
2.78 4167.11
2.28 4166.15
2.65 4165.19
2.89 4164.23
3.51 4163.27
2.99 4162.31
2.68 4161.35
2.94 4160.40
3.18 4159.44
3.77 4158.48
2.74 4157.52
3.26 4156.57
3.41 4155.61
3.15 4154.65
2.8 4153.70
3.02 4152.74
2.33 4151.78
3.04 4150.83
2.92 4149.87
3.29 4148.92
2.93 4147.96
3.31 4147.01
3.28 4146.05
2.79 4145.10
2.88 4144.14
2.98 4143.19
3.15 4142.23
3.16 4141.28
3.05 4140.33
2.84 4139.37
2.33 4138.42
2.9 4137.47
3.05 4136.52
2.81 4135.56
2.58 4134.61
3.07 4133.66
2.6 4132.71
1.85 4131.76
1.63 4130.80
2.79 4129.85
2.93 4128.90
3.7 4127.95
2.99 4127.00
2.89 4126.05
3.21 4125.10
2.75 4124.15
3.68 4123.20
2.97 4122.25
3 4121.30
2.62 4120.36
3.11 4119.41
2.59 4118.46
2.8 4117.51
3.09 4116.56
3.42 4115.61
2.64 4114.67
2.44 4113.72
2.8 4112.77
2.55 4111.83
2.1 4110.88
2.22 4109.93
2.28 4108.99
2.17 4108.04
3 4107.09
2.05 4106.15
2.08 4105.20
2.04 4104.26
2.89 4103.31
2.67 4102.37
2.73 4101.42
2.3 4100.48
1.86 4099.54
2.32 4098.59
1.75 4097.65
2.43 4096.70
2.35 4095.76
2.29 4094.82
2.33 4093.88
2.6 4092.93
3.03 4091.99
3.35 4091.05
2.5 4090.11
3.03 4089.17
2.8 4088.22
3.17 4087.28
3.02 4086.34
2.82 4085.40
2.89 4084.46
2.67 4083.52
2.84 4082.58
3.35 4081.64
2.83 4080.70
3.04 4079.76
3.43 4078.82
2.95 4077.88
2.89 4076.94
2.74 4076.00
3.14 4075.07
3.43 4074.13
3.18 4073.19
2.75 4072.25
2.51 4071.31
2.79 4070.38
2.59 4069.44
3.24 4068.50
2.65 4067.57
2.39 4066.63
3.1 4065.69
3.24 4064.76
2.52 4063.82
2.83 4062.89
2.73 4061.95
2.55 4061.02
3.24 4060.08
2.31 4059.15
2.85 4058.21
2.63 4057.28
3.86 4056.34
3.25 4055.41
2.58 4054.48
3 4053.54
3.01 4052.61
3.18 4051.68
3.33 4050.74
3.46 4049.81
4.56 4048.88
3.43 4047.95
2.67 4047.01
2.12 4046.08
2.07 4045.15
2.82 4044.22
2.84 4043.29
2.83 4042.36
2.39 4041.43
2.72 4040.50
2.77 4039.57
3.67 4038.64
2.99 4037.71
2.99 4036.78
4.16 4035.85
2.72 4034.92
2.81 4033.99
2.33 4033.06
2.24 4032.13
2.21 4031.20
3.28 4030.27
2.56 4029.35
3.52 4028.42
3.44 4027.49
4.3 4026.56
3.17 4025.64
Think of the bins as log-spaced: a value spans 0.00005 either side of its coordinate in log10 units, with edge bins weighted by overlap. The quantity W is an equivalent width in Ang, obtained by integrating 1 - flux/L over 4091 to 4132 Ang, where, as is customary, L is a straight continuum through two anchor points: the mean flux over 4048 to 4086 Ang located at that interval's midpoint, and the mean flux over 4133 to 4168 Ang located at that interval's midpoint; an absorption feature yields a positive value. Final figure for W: 5.0 Ang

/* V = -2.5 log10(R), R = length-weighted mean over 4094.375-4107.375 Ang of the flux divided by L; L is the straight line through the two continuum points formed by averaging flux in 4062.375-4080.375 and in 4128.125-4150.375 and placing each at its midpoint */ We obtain 0.23 mag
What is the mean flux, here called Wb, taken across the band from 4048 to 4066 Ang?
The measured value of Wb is 3.07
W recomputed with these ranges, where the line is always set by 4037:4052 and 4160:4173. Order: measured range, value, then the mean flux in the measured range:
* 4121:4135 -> 0.3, 2.84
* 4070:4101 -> 1.8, 2.77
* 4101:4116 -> 2.1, 2.5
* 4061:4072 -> 0.7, 2.77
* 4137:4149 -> -0.4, 2.98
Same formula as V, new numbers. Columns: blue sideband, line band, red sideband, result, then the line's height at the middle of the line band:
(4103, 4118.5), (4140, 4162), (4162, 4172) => -0.09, 2.81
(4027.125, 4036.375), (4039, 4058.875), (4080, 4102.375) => -0.05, 2.85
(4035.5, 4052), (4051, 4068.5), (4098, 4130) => 0.03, 2.97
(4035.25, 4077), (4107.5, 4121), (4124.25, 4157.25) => 0.11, 2.92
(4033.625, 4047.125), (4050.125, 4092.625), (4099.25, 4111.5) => -0.13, 2.61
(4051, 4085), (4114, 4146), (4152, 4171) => 0.04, 2.98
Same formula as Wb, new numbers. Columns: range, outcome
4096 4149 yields 2.72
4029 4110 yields 2.8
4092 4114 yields 2.37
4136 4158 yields 2.98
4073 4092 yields 3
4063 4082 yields 2.93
